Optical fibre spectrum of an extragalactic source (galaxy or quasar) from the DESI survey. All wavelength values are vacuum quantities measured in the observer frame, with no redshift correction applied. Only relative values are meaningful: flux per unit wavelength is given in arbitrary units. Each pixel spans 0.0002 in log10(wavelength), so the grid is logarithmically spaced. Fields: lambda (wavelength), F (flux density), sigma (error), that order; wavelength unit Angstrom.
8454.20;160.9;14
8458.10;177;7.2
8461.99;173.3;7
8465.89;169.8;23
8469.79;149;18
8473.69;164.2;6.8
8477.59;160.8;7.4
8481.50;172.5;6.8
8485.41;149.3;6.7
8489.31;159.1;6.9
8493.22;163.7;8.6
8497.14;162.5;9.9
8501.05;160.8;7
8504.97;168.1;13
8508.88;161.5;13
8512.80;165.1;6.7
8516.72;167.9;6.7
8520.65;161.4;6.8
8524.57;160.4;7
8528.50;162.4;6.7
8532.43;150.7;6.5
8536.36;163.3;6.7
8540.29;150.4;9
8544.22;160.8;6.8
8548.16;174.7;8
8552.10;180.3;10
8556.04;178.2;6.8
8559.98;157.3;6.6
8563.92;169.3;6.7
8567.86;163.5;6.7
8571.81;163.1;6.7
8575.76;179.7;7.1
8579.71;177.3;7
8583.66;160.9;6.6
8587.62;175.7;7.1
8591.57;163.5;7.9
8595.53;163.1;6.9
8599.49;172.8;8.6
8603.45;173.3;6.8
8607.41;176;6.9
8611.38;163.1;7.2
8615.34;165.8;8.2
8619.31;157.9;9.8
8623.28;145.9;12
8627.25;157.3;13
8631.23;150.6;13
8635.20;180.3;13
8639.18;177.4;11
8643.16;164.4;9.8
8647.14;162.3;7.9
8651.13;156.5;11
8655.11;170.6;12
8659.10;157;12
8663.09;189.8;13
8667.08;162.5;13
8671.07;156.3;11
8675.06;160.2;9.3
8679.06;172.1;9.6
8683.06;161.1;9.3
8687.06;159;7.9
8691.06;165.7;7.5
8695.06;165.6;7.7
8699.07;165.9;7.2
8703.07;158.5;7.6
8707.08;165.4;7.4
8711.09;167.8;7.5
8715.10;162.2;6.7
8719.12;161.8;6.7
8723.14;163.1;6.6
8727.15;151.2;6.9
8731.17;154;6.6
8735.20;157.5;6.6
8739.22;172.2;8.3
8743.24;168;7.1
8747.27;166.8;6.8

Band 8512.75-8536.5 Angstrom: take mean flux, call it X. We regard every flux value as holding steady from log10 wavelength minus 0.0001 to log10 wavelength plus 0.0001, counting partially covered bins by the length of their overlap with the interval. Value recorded 161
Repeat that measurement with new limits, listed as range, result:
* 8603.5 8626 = 163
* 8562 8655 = 166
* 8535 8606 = 168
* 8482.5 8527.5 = 162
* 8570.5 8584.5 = 171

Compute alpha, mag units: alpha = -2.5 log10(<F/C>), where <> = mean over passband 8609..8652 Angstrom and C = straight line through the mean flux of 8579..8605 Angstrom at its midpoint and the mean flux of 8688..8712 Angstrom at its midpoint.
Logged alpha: 0.03 mag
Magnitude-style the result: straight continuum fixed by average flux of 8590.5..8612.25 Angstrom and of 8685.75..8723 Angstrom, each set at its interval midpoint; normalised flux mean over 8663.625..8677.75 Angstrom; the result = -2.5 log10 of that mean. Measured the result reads 0.01 mag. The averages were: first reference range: 169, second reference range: 164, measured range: 163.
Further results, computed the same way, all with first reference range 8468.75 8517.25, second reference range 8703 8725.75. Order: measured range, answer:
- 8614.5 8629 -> 0.046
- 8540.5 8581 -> -0.046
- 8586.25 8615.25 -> -0.044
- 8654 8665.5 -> -0.060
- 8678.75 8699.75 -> -0.008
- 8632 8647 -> -0.052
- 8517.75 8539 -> 0.017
